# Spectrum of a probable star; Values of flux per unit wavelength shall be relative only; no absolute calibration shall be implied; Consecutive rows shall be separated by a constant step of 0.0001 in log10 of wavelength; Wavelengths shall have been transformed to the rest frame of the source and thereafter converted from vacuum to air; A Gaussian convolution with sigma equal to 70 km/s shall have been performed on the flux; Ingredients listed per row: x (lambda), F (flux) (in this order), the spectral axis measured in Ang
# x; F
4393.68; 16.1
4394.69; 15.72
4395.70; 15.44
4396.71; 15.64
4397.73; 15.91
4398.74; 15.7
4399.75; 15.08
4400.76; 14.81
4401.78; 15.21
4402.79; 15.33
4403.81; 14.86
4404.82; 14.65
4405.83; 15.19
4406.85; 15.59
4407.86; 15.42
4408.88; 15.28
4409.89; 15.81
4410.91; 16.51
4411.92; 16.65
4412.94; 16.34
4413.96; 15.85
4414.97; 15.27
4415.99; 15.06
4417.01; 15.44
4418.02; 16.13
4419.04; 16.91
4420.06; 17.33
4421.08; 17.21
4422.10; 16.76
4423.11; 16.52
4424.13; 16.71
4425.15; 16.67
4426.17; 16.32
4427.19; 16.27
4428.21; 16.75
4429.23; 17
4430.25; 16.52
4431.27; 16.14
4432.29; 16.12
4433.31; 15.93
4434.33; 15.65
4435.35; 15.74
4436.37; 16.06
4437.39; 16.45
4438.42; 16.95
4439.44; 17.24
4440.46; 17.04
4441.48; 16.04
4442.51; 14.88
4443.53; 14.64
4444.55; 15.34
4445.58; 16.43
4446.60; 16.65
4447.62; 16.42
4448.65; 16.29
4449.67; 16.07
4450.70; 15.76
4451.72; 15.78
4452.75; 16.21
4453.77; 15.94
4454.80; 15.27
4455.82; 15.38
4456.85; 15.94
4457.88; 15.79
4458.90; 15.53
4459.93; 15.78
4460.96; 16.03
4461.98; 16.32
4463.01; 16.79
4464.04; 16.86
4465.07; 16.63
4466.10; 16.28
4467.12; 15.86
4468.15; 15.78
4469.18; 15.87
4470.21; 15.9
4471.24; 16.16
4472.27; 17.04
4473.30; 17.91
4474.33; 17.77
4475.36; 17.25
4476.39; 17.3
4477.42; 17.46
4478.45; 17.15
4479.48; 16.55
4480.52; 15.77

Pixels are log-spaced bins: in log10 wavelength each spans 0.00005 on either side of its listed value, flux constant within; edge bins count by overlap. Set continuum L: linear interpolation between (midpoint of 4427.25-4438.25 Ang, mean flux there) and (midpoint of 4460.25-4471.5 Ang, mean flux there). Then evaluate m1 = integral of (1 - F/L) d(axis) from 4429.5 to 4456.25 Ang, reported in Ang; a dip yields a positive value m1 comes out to 0.3 Ang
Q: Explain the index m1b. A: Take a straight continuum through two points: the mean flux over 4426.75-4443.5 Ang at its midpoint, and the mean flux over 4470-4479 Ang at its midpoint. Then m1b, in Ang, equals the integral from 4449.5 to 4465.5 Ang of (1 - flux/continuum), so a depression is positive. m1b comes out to 0.7 Ang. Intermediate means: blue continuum 16.3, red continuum 17.1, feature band 16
